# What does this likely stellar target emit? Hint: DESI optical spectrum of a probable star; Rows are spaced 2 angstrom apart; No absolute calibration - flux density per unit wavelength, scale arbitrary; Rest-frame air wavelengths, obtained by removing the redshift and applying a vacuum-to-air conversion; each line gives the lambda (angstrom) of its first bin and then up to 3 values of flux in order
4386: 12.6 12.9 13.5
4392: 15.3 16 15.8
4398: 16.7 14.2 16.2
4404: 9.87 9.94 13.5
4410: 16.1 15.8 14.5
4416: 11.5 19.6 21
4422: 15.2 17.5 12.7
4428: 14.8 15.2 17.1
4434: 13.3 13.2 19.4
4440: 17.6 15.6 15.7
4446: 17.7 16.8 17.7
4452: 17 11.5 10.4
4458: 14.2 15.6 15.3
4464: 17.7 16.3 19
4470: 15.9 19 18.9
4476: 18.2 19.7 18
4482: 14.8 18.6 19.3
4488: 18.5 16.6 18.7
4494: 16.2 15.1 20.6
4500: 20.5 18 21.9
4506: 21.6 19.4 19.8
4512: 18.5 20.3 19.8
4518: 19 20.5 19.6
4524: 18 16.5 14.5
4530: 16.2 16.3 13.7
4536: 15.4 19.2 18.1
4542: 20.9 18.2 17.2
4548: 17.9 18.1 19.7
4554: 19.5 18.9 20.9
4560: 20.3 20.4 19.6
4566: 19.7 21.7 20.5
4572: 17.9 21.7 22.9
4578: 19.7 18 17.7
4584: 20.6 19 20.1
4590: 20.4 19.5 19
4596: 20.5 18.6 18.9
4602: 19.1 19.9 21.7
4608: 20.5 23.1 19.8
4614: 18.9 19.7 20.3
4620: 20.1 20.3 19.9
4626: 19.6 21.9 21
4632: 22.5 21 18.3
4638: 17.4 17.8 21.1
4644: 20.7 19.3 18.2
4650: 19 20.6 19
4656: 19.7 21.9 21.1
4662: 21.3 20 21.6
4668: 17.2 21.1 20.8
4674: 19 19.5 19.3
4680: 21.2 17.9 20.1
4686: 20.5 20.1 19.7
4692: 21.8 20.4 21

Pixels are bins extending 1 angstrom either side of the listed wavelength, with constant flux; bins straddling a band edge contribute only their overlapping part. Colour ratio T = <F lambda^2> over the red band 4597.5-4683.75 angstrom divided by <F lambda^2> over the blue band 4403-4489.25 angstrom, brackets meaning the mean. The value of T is 1.36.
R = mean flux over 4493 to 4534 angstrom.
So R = 18.5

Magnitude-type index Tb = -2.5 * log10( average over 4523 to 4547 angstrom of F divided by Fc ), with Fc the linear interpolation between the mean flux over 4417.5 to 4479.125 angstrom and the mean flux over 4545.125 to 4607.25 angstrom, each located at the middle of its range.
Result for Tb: 0.10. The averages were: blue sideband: 16.4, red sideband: 19.7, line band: 17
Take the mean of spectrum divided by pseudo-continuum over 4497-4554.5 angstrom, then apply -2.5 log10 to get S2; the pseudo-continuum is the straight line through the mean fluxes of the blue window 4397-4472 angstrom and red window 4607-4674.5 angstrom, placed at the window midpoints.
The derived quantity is -0.06 mag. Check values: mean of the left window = 15.5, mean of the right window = 20.1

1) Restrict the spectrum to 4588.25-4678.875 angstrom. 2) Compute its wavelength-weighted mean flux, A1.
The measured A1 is 20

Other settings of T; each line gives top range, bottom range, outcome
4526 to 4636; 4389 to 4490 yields 1.30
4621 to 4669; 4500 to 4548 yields 1.15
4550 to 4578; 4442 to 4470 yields 1.34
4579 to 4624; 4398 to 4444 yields 1.41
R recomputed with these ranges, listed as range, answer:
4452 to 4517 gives 17.7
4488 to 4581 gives 18.9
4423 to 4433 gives 15.5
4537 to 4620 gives 19.7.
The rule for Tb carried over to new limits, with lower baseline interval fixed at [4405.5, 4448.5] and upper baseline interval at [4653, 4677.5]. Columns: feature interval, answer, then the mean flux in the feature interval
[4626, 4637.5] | -0.06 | 20.7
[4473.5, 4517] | -0.11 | 18.8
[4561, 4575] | -0.11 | 20.2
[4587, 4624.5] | -0.05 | 20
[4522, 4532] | 0.06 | 16.6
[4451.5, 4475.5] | 0.03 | 15.9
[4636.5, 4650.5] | 0.04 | 19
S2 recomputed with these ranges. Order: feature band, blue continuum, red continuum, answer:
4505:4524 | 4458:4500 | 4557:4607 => -0.08 mag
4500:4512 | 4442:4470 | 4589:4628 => -0.17 mag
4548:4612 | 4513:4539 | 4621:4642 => -0.06 mag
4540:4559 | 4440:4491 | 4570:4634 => -0.01 mag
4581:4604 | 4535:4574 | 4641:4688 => 0.00 mag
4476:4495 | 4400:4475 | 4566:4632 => -0.06 mag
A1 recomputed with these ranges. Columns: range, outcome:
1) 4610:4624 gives 20.1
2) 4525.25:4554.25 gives 17.4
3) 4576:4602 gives 19.5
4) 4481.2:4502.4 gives 17.9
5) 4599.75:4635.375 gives 20.5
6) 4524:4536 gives 15.7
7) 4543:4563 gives 19.1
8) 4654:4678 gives 20.2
